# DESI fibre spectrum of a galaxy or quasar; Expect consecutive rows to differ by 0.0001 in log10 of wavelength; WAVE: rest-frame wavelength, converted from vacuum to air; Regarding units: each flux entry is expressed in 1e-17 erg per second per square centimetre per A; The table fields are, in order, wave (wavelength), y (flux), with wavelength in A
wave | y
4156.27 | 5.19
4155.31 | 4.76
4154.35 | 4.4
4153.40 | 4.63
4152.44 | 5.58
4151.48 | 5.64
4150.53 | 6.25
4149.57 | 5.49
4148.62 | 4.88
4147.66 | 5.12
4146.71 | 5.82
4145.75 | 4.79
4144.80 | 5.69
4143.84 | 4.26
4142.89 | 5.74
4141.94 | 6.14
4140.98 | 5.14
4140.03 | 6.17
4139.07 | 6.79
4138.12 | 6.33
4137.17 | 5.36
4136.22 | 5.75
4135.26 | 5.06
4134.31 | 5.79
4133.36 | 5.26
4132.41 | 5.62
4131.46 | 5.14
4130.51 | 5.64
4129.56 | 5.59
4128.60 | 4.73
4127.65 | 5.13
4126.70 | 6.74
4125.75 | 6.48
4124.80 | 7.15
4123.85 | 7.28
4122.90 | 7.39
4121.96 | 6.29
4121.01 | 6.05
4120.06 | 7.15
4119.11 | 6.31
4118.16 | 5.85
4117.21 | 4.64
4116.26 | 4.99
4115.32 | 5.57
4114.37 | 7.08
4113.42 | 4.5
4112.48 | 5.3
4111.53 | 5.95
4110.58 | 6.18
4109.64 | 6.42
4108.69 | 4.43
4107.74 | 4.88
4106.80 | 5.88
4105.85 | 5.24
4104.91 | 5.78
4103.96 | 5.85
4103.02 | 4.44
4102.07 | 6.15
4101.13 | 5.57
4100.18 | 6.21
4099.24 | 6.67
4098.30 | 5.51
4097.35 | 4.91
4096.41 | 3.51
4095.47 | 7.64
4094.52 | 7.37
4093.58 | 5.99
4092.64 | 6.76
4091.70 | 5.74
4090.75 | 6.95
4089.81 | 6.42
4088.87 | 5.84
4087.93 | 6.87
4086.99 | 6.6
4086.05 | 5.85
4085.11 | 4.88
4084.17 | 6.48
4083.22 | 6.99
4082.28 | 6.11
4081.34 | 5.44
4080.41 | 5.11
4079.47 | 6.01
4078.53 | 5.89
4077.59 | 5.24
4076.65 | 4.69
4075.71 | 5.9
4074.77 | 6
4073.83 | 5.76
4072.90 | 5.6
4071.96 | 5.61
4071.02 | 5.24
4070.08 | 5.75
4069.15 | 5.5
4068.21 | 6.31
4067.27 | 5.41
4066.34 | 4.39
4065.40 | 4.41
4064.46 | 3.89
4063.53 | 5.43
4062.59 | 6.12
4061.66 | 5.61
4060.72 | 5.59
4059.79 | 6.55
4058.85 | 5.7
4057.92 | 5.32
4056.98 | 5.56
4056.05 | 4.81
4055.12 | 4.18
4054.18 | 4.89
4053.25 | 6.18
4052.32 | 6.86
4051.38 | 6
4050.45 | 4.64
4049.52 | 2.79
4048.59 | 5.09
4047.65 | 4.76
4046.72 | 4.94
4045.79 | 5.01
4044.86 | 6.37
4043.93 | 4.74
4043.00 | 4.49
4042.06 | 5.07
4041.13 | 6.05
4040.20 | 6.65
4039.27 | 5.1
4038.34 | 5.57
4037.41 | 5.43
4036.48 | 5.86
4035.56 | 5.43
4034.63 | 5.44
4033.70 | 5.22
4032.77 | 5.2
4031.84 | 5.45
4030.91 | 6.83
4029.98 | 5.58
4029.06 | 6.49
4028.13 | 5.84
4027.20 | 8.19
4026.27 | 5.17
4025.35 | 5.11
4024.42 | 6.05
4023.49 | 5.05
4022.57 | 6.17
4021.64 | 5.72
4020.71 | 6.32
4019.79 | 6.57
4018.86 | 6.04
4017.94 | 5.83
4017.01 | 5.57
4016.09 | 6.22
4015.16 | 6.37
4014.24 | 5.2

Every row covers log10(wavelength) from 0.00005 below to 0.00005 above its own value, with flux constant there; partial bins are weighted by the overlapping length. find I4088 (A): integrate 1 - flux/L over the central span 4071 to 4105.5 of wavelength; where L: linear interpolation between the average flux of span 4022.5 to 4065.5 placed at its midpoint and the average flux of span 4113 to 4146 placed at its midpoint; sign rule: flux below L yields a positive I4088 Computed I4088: -1.43 A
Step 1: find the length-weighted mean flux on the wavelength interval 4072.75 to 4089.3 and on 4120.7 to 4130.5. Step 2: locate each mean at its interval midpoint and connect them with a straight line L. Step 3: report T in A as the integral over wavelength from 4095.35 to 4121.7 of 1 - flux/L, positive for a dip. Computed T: 2.0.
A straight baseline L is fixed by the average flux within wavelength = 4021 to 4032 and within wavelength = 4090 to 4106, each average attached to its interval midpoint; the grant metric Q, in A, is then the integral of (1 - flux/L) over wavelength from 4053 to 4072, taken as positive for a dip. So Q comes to 2.0 A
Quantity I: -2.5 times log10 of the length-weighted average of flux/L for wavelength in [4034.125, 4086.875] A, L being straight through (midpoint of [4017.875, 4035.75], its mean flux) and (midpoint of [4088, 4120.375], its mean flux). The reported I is 0.08 mag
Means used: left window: 5.89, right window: 5.82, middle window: 5.45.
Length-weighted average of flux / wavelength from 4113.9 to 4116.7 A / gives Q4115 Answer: 5.9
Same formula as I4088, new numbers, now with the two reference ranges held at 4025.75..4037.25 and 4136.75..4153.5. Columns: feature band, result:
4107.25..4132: -1.07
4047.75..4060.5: 1.20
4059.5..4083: 1.05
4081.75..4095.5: -1.61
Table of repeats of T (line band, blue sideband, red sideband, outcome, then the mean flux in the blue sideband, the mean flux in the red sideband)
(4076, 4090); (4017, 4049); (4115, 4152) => -0.40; 5.67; 5.78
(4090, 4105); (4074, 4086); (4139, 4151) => -0.74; 5.73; 5.51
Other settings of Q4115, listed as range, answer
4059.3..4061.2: 6.05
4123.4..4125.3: 7.2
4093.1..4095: 6.67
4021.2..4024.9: 5.74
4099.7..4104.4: 5.65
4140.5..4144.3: 5.33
